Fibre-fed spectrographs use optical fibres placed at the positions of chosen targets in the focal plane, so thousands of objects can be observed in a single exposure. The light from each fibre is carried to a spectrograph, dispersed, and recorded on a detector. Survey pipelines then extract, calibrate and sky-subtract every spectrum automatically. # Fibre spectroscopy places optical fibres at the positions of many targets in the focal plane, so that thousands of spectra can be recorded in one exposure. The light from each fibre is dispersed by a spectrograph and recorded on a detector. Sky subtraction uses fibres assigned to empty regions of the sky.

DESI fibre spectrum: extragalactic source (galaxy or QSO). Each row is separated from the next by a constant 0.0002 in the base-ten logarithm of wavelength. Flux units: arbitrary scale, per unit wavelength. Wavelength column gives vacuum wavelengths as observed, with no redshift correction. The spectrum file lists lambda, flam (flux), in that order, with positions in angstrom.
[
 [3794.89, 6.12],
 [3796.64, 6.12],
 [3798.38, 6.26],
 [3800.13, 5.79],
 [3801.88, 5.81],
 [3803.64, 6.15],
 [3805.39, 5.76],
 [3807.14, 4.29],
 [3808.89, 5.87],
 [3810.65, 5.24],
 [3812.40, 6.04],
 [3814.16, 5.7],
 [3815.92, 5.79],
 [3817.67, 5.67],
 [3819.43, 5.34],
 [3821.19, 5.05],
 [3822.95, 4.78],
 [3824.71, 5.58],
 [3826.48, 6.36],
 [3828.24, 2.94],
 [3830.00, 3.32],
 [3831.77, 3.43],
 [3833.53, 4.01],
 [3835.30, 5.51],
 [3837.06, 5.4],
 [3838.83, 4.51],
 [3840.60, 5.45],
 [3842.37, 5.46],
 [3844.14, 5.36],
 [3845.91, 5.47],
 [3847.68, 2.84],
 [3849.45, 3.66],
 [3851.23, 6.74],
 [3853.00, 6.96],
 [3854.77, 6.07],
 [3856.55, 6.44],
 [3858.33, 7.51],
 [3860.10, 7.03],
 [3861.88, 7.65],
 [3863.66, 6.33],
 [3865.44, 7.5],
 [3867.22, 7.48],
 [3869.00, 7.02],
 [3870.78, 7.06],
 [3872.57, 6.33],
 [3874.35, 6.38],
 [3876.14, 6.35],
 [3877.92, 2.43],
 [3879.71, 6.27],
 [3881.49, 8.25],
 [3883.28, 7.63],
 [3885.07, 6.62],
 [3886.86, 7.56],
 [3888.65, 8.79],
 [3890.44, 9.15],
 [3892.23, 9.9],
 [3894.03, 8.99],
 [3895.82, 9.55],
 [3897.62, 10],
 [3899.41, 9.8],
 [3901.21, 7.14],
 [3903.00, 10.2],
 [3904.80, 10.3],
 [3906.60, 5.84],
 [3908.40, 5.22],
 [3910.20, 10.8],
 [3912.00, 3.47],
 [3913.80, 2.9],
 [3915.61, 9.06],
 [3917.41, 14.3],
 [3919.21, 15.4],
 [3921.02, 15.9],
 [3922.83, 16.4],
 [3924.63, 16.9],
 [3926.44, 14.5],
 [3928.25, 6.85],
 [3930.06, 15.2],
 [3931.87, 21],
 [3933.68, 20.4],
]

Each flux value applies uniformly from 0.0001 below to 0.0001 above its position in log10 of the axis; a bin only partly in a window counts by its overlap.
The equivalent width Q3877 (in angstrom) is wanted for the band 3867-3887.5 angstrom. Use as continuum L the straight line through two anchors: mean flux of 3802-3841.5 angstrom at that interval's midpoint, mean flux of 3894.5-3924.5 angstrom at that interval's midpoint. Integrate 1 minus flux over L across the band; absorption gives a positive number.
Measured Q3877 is 3.98 angstrom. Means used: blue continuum 5.11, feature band 6.58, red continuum 9.95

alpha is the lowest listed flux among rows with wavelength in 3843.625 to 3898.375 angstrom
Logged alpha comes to 2.43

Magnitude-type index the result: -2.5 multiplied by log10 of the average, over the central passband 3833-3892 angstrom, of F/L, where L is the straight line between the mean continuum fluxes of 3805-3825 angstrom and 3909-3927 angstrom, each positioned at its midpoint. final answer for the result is 0.30 mag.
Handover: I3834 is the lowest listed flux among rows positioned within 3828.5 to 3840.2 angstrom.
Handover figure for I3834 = 3.32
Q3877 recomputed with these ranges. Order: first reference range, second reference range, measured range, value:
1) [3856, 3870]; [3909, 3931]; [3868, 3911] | 6.8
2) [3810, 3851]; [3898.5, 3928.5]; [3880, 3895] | 0.7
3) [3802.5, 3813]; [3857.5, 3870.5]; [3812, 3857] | 8.5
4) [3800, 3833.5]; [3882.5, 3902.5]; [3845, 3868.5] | 2.5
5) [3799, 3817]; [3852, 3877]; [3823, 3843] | 4.8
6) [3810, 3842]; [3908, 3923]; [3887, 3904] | -0.2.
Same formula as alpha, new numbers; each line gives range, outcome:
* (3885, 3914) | 2.9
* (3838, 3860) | 2.84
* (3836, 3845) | 4.51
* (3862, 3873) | 6.33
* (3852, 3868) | 6.07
